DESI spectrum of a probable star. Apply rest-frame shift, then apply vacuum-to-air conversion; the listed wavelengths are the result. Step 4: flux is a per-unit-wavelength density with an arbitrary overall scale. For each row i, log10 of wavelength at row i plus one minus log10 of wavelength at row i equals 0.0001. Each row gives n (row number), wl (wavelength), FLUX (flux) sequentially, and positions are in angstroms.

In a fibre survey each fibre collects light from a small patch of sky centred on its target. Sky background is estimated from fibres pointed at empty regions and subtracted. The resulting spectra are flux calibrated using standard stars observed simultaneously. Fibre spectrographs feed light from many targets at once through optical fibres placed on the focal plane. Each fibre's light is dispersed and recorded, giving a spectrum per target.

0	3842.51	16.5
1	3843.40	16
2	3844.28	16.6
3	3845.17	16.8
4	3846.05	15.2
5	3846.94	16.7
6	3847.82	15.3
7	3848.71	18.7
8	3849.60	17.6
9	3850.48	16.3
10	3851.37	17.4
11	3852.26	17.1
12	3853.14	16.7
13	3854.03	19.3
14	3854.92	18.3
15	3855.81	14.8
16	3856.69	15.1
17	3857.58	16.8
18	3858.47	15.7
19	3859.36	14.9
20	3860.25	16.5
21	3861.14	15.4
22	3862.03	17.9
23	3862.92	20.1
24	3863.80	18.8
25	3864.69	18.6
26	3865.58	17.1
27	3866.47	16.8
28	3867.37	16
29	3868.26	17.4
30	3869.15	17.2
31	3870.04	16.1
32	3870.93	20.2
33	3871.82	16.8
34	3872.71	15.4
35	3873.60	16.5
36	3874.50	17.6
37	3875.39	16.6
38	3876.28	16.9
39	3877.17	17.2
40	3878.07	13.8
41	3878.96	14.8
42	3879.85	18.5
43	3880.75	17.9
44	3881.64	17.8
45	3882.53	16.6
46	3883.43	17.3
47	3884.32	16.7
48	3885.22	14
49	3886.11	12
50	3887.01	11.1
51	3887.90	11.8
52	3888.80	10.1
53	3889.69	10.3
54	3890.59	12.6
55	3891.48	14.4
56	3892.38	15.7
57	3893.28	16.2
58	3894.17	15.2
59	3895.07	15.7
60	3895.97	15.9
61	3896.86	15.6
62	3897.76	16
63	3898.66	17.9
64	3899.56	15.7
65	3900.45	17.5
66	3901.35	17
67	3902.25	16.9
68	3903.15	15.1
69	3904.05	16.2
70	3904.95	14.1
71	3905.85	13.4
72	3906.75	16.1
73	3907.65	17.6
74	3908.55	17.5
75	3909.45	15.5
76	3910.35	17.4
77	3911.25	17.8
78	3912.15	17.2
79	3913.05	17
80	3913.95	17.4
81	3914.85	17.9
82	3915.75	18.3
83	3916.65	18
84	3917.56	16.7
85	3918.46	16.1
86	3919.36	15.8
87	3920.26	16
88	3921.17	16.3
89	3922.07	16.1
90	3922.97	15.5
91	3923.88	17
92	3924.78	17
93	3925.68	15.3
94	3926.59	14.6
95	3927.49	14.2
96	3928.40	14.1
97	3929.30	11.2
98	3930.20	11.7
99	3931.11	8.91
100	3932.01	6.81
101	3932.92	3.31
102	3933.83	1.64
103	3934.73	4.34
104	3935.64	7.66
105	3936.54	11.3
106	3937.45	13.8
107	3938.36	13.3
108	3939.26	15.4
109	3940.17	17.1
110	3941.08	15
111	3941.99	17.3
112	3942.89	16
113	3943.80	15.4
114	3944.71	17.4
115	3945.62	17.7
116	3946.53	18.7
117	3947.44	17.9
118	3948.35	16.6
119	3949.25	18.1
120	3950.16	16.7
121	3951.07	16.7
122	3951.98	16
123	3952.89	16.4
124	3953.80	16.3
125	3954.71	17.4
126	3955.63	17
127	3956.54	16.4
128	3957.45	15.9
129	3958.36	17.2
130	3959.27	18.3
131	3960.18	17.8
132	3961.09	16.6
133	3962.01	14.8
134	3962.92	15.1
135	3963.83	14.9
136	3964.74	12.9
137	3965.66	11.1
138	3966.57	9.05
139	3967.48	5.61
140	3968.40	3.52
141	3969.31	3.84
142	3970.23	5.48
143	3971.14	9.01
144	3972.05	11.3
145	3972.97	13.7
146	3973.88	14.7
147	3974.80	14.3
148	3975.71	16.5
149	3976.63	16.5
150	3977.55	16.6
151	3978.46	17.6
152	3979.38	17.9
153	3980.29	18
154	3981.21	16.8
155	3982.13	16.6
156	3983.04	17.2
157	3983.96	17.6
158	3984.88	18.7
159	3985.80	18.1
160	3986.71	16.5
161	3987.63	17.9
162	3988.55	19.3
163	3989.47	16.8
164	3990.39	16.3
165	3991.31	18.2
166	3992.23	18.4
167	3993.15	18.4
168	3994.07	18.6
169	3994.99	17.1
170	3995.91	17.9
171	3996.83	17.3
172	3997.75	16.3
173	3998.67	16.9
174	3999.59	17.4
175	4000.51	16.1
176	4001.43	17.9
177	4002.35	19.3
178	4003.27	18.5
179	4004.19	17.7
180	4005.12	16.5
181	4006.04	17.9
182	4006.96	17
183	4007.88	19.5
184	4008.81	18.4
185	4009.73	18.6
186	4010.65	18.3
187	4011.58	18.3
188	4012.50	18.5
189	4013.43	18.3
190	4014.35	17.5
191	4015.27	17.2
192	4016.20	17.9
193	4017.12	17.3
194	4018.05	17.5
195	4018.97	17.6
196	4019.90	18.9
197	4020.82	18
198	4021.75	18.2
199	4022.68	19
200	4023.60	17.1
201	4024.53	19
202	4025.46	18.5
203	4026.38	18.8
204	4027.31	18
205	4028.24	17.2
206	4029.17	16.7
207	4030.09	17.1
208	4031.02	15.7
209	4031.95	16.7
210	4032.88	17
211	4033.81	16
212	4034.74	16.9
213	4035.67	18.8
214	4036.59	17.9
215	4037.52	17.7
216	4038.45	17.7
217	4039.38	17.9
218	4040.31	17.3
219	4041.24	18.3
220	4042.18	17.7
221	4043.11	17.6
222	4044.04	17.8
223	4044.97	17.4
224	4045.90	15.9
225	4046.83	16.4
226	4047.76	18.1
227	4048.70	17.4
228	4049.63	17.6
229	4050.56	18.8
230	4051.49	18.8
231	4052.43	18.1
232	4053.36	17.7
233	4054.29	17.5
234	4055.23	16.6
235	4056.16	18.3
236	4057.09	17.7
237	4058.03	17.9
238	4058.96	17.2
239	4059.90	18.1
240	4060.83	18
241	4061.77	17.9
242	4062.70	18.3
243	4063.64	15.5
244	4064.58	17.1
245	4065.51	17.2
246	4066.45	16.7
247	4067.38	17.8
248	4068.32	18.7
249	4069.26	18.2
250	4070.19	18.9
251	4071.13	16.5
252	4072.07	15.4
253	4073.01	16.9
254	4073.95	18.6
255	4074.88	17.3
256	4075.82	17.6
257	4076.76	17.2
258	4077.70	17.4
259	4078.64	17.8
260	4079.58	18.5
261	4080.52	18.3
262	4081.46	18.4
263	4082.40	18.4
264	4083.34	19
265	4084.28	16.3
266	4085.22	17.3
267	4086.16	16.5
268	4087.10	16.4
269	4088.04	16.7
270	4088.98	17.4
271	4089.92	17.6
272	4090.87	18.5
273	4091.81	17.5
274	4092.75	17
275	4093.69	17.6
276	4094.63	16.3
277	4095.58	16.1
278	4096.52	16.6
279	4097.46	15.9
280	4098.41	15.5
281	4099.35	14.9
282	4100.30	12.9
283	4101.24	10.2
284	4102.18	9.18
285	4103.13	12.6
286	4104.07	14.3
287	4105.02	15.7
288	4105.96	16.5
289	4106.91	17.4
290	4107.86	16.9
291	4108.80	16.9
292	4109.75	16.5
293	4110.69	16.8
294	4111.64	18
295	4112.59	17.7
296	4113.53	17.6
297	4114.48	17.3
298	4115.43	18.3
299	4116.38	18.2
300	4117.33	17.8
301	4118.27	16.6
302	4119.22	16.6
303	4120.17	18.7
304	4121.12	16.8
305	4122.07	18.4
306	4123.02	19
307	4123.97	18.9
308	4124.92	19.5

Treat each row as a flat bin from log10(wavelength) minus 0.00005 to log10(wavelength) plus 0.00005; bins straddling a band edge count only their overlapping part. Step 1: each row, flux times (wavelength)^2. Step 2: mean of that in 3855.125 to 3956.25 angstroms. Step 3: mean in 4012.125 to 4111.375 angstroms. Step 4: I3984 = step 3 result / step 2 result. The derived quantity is 1.20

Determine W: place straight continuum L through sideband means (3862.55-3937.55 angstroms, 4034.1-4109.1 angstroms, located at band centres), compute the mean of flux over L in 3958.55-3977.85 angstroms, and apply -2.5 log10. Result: 0.26 mag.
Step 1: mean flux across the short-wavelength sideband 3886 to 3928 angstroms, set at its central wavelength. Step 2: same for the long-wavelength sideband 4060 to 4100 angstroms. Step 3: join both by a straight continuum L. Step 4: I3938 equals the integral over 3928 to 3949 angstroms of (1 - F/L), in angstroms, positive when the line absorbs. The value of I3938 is 4.2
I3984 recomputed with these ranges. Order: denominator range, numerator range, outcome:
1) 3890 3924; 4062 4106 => 1.12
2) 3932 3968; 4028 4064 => 1.29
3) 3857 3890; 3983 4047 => 1.18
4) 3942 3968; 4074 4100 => 1.17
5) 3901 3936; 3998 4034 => 1.30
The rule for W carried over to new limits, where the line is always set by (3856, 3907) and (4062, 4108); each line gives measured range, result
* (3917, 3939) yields 0.27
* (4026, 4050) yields -0.06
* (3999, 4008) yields -0.09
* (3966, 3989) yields 0.16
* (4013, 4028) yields -0.10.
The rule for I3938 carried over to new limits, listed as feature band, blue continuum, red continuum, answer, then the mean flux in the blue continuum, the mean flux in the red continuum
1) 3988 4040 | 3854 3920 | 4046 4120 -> -3.2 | 16.2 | 17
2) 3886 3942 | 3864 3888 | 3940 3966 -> 6.7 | 16.3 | 16.4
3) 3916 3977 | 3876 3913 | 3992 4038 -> 9.6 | 15.5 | 17.7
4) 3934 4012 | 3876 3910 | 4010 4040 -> 5.3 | 15.4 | 17.7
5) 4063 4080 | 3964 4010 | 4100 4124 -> -1.3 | 15.7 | 16.4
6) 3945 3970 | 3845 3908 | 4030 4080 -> 3.1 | 16.1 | 17.5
